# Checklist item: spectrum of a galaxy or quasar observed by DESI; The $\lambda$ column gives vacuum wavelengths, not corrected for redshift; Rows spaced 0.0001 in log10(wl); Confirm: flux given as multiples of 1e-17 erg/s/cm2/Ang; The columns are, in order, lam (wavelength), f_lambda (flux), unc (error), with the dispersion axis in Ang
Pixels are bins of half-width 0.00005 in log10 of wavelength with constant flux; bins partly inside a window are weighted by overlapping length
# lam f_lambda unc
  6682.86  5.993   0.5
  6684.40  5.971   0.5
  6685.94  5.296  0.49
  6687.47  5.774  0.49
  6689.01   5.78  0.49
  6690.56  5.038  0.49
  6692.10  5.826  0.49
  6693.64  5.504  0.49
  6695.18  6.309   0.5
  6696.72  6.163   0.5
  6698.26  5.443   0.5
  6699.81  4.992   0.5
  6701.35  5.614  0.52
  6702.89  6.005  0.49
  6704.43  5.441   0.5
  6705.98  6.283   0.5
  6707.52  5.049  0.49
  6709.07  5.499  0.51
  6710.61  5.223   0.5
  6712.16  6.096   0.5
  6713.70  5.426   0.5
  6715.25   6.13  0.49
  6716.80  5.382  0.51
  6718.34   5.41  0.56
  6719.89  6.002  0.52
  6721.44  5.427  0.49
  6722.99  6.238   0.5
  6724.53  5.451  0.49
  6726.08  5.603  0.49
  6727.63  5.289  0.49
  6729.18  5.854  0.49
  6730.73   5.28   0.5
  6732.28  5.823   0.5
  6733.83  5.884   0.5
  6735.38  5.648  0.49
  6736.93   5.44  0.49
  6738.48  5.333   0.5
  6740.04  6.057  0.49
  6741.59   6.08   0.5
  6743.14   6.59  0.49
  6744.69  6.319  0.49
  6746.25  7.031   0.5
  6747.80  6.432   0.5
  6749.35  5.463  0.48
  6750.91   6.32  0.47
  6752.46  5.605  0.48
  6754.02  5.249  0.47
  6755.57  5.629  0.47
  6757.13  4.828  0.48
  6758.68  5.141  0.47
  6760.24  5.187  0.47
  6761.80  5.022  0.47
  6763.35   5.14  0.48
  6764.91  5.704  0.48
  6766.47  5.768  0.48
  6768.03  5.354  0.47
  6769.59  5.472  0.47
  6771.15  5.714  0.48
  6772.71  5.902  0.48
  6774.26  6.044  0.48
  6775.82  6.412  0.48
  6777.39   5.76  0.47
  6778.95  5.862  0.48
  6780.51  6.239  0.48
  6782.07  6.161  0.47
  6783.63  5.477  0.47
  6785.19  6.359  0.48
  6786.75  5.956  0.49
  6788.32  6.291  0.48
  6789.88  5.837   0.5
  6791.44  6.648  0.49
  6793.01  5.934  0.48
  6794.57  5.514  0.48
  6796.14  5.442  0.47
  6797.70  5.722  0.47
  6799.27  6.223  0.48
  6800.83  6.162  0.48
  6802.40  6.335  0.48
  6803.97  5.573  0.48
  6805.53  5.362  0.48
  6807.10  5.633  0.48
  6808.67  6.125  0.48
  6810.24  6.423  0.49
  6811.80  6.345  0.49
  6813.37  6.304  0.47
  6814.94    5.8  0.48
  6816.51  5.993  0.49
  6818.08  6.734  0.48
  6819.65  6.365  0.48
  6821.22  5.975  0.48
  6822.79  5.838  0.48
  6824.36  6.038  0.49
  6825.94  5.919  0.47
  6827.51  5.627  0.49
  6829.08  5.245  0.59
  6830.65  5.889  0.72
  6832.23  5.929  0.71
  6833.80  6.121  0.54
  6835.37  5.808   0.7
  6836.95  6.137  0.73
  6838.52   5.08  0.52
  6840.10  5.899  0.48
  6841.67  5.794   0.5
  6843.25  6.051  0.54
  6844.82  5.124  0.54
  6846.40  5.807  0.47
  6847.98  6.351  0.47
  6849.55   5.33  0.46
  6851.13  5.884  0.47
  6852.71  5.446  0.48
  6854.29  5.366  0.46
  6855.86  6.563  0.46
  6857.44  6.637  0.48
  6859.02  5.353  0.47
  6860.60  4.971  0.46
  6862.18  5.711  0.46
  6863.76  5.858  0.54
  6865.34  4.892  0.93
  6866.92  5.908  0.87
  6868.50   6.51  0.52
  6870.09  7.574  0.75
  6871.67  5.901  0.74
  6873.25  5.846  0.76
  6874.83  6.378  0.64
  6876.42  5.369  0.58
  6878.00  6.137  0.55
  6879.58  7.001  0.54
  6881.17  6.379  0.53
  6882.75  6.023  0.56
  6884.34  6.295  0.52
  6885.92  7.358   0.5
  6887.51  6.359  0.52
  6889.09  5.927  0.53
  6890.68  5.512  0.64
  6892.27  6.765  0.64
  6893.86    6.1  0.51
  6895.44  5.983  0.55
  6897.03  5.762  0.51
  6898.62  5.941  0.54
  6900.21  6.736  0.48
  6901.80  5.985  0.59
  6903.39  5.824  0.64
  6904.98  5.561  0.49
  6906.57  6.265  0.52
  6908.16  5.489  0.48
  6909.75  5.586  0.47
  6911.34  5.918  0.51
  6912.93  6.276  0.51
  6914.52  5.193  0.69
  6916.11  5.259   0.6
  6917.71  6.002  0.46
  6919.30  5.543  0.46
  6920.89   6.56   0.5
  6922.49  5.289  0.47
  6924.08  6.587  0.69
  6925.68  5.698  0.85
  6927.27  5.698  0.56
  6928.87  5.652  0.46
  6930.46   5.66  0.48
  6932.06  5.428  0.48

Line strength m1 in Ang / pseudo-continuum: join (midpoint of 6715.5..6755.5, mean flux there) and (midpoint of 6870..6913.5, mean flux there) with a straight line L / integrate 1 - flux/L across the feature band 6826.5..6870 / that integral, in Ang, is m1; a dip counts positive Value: 1.9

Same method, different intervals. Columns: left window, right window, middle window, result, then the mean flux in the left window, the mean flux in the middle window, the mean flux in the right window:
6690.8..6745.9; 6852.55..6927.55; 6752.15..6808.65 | 0.7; 5.72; 5.75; 5.99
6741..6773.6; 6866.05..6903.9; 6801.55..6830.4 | -0.1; 5.71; 5.98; 6.23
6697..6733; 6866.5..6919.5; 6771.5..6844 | -1.3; 5.61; 5.96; 6.08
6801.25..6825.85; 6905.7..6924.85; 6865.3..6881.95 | -0.9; 6.05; 6.23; 5.83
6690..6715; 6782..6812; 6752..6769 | 1.5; 5.64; 5.32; 5.97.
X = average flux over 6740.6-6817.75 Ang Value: 5.88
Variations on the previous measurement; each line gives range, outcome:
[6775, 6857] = 5.93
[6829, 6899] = 5.97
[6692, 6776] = 5.7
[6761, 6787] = 5.78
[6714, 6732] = 5.64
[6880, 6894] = 6.33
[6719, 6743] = 5.72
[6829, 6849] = 5.8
